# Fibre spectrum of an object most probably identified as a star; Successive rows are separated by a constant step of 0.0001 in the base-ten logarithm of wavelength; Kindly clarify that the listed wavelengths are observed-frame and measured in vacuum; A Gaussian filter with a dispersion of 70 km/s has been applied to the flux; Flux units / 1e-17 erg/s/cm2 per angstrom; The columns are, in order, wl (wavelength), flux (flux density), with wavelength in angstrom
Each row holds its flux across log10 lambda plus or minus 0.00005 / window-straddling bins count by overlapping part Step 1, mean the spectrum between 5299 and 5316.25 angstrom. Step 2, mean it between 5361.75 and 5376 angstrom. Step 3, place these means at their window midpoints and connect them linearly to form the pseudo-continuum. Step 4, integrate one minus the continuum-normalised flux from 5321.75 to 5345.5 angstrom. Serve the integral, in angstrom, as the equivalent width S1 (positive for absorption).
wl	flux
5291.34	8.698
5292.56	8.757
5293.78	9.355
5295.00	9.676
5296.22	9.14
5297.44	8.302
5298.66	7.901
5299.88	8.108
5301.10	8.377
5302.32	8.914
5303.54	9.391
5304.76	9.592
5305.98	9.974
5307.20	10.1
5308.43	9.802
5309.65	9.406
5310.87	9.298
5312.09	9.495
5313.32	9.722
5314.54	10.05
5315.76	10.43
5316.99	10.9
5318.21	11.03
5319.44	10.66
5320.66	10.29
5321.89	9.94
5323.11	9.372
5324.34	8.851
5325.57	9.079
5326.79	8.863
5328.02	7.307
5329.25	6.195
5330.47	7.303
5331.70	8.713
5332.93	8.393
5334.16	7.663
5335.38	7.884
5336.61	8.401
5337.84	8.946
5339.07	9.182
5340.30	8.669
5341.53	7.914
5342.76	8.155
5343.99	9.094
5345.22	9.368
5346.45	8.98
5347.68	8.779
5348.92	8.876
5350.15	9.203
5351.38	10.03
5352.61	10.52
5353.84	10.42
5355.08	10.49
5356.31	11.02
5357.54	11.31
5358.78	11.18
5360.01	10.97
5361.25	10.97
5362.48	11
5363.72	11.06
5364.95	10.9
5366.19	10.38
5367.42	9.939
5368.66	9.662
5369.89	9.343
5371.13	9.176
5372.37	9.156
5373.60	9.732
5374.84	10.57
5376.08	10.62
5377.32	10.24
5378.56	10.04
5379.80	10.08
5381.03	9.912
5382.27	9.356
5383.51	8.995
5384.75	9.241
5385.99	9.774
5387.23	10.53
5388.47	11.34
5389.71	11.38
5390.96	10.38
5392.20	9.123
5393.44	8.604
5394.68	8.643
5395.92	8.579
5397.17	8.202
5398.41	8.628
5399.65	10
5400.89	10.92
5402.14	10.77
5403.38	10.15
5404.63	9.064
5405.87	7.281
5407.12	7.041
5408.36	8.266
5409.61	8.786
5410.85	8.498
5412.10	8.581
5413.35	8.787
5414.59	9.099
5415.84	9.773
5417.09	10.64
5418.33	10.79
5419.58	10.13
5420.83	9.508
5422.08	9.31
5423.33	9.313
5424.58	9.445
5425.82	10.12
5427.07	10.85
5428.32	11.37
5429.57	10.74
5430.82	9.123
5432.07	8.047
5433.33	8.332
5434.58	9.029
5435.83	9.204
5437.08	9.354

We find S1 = 3.2 angstrom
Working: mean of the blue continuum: 9.45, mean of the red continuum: 10.1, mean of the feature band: 8.42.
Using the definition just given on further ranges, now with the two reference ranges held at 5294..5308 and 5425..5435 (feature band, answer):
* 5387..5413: 0.8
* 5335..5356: 0.3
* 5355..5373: -2.0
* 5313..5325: -1.3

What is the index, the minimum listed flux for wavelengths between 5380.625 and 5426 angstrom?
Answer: 7.041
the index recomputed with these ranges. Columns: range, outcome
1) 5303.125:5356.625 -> 6.195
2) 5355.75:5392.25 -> 8.995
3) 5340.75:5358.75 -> 7.914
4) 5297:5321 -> 7.901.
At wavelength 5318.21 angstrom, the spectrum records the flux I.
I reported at 11.03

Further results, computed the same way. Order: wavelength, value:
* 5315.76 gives 10.43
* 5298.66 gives 7.901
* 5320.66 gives 10.29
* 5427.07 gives 10.85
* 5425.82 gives 10.12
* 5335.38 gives 7.884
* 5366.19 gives 10.38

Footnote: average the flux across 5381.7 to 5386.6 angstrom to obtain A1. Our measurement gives 9.34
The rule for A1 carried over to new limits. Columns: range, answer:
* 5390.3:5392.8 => 9.75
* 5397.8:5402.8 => 10.1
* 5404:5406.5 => 8.15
